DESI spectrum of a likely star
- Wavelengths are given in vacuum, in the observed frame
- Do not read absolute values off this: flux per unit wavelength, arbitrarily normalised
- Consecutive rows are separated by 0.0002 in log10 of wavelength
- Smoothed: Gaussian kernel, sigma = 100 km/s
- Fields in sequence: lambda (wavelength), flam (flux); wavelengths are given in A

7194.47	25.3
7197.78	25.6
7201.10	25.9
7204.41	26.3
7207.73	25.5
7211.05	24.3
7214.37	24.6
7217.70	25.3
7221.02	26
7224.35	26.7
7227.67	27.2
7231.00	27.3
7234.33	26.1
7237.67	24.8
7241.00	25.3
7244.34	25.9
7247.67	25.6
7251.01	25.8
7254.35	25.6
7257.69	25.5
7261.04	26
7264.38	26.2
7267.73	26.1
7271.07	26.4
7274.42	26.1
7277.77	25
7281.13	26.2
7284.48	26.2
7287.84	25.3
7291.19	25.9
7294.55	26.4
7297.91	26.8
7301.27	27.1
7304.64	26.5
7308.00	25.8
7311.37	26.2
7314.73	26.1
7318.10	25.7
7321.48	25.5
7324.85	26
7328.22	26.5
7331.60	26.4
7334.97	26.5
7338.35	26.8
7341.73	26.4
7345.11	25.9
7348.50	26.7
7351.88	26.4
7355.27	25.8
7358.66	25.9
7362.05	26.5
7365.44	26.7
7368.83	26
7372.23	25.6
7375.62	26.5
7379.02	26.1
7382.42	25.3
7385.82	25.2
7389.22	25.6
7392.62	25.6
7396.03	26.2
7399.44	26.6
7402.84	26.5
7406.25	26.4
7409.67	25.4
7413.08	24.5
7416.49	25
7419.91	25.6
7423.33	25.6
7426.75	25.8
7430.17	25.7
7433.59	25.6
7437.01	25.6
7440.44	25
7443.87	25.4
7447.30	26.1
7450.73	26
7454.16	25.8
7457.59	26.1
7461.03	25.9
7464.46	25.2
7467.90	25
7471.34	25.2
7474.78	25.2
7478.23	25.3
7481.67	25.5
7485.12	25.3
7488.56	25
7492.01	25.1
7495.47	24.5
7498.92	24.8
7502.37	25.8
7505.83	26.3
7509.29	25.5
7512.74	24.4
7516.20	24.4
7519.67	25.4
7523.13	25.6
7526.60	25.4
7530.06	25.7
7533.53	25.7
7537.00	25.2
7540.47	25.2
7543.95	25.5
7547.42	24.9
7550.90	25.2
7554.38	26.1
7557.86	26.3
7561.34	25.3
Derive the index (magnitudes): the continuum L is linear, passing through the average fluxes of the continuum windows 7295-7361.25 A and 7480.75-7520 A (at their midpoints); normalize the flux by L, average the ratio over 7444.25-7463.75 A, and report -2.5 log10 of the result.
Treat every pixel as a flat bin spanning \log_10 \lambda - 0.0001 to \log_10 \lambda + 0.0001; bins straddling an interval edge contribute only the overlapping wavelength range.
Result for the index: -0.02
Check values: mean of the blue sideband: 26.3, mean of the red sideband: 25.1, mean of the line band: 25.9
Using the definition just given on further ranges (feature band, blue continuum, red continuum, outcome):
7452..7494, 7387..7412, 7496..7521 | 0.003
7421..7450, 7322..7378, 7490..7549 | 0.006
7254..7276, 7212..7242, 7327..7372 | 0.001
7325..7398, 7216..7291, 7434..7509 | -0.018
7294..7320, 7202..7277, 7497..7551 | -0.025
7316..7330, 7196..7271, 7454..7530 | -0.012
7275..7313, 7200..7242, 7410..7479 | -0.018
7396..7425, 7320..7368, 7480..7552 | 0.007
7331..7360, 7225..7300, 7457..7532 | -0.024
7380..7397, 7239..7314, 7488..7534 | 0.003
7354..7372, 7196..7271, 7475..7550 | -0.024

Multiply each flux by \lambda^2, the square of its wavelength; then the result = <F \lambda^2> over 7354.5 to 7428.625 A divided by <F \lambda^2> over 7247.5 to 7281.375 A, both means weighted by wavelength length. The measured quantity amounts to 1.03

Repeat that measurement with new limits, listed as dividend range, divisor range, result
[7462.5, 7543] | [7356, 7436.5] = 1.01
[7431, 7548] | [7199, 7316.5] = 1.04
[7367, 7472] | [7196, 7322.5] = 1.04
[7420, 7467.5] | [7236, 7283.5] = 1.05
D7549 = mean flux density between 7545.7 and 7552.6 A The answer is 25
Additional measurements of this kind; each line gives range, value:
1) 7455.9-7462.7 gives 26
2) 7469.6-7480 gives 25.2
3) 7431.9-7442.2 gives 25.4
